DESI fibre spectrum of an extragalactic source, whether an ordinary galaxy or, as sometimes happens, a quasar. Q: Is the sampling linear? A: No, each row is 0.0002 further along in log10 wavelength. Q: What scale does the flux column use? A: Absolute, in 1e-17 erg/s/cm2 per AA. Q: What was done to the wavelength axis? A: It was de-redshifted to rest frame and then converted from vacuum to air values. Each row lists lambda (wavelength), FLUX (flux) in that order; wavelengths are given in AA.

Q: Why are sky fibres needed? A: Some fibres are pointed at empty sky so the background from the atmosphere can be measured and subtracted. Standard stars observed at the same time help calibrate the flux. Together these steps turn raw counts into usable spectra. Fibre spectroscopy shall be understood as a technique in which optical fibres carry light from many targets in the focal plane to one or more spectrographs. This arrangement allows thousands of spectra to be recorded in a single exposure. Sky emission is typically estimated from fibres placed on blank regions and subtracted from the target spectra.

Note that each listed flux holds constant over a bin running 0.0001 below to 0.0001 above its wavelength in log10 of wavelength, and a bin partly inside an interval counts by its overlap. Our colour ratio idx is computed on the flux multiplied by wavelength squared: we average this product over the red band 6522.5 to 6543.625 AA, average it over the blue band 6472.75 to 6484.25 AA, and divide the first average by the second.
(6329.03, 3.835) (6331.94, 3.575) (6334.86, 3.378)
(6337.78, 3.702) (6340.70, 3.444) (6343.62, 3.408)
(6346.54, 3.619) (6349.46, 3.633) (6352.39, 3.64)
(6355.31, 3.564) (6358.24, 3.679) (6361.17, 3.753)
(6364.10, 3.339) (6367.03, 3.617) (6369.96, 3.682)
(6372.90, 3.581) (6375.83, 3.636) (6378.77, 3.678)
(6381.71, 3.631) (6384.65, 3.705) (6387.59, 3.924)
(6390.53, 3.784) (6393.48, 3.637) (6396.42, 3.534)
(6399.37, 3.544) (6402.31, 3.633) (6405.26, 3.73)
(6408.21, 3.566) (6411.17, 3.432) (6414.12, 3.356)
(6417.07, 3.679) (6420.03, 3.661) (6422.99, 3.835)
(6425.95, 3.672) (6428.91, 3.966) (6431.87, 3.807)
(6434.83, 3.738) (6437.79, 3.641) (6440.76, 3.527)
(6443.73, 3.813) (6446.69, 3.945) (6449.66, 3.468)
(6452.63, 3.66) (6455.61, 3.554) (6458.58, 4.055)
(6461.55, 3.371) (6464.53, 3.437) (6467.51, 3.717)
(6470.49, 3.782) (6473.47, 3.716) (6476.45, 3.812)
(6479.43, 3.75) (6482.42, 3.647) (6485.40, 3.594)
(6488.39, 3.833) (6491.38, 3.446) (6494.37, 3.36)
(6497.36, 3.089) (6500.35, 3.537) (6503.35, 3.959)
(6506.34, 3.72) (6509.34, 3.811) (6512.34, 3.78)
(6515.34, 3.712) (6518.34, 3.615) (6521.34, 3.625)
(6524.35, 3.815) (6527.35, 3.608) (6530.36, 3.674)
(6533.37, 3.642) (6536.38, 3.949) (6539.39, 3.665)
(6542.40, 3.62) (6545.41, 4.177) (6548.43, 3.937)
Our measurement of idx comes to 1.01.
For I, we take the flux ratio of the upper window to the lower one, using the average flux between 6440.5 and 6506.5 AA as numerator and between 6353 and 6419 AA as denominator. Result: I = 1.0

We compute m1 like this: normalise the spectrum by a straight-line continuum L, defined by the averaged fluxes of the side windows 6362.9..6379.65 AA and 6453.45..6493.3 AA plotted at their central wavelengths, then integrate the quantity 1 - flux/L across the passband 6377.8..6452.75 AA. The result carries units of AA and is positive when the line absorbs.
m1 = -1.1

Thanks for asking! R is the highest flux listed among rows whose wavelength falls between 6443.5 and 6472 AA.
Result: 4.055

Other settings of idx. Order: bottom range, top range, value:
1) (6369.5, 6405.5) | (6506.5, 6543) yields 1.06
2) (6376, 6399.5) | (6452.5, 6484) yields 1.03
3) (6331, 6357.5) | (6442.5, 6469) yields 1.07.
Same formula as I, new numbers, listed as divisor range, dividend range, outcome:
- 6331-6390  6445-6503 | 1.00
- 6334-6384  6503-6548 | 1.05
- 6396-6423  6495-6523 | 1.02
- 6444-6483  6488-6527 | 0.98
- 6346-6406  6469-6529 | 1.00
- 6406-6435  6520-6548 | 1.02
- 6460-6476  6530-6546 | 1.04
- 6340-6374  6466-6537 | 1.02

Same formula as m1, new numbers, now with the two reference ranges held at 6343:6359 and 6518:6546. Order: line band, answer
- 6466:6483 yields -0.25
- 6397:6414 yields 0.36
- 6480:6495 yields 0.40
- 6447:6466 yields 0.32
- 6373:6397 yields -0.45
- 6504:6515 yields -0.19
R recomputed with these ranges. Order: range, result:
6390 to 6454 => 3.966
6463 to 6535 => 3.959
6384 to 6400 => 3.924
